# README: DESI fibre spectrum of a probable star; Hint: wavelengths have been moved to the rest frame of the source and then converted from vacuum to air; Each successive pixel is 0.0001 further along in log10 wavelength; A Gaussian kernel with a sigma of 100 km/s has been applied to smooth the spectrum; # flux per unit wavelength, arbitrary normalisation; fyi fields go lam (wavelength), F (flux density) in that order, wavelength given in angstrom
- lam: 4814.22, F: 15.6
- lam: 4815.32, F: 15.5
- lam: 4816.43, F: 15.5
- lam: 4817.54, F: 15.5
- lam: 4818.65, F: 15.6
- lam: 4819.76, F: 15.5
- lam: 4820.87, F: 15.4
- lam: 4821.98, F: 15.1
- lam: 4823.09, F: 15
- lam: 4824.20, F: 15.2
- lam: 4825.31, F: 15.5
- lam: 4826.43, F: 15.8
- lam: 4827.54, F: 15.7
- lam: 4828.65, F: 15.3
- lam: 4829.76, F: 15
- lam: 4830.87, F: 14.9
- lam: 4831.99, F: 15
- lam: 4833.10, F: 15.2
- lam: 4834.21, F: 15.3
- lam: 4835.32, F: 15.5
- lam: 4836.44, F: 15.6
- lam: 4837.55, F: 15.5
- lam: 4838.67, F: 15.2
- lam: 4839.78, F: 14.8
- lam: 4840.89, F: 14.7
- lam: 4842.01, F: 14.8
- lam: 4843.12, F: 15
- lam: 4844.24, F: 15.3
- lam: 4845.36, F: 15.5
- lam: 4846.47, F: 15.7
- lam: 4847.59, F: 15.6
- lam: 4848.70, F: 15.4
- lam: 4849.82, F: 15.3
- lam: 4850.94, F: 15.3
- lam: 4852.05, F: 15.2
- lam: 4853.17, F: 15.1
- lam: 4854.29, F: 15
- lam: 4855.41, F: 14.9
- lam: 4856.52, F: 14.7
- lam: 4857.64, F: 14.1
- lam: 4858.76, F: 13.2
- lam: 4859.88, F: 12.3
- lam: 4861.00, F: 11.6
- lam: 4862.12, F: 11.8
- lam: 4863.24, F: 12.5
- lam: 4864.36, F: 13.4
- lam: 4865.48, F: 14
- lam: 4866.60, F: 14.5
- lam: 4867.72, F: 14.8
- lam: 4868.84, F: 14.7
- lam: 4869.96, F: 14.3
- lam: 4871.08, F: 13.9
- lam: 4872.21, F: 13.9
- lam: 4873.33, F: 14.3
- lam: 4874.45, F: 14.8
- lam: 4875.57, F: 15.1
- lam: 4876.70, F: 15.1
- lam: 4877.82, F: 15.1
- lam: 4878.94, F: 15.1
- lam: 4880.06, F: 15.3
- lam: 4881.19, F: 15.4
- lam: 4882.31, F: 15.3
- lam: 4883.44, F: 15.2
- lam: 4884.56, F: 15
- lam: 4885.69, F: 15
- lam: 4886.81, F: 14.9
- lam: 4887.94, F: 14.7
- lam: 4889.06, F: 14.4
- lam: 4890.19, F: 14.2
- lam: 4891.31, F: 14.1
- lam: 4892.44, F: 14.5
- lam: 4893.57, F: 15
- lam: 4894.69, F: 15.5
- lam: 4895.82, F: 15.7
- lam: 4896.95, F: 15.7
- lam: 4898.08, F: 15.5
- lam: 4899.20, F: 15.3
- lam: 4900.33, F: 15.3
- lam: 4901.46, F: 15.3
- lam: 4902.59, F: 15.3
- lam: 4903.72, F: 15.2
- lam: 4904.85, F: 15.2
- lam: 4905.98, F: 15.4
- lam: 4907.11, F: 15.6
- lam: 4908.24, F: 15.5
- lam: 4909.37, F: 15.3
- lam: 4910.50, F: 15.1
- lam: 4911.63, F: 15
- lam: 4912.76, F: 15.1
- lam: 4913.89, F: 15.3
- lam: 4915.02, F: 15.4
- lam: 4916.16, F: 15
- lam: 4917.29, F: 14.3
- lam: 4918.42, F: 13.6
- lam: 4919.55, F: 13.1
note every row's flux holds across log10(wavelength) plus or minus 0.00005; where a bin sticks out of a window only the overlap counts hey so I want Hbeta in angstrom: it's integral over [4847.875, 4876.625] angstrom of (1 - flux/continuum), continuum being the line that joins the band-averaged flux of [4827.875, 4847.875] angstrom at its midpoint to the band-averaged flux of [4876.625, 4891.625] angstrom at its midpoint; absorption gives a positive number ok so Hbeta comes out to 1.7 angstrom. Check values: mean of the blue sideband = 15.2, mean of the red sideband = 14.9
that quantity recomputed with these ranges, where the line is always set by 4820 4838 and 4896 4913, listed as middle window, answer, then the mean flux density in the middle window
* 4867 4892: 0.9 angstrom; 14.8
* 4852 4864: 1.3 angstrom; 13.6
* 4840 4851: 0.1 angstrom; 15.2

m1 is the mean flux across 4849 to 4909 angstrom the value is 14.7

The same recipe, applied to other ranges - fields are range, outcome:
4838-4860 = 14.9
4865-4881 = 14.7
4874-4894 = 14.9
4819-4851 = 15.3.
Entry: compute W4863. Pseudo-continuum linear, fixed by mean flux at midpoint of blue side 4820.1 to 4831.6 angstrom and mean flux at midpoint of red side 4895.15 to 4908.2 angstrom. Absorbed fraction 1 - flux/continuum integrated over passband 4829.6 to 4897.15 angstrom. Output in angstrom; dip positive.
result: 2.8 angstrom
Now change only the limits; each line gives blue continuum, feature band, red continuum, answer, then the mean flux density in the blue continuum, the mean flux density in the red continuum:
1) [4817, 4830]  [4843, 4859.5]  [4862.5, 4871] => -0.6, 15.4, 14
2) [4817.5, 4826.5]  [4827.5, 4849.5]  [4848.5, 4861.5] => -0.6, 15.4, 14.3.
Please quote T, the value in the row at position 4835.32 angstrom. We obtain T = 15.5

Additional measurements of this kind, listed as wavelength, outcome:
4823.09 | 15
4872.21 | 13.9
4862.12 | 11.8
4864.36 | 13.4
